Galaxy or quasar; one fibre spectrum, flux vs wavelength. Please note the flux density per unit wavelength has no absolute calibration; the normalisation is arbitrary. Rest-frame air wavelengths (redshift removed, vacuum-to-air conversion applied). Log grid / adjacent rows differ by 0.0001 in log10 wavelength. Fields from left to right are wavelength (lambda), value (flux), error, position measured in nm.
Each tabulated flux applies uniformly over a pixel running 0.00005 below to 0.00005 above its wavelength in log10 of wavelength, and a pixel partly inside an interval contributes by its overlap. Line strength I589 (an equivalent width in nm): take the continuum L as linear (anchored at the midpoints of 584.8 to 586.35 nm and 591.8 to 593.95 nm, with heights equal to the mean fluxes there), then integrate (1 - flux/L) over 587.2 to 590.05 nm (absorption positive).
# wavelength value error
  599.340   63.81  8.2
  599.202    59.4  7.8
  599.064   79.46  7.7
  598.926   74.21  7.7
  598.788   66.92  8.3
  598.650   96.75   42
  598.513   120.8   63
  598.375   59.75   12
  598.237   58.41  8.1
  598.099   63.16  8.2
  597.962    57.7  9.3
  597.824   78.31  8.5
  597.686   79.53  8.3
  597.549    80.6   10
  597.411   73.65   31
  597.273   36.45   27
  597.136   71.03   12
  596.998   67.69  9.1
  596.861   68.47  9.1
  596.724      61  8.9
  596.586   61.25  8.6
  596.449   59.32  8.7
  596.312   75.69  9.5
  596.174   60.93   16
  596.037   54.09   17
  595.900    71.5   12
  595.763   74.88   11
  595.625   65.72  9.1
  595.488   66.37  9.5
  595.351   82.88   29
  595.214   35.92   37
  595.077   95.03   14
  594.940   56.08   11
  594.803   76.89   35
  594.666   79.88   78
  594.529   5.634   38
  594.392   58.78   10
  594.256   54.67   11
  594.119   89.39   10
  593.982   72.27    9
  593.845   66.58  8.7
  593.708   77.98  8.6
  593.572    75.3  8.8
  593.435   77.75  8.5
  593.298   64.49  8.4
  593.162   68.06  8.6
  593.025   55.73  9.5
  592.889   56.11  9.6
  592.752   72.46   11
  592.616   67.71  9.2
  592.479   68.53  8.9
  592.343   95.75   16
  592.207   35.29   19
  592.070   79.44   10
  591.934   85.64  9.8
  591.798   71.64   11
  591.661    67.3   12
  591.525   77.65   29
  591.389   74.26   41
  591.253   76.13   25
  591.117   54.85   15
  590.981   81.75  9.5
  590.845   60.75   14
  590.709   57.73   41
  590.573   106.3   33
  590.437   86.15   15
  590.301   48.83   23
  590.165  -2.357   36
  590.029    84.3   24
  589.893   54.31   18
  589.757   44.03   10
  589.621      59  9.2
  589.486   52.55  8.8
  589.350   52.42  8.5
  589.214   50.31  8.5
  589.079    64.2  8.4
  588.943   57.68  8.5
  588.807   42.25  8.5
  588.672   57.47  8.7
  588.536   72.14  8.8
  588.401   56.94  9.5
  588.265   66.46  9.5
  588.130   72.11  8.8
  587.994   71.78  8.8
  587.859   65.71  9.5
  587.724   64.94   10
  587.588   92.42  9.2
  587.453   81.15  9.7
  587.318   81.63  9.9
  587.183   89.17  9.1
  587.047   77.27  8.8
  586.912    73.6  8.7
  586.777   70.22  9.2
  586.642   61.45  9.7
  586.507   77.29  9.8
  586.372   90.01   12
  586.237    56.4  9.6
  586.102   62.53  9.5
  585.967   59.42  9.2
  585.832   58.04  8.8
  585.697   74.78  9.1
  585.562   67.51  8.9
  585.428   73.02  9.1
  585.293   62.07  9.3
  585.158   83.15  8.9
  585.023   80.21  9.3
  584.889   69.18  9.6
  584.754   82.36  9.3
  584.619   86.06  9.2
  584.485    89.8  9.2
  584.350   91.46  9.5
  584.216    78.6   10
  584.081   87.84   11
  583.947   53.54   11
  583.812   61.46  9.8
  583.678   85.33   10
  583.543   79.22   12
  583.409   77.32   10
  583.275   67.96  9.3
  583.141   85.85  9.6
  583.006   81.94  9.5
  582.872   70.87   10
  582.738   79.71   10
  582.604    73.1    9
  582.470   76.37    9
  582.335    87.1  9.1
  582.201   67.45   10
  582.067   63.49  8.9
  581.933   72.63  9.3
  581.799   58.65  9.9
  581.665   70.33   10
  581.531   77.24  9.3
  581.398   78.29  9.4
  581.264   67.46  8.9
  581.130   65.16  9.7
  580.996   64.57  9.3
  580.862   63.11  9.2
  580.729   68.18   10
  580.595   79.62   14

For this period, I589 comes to 0.209 nm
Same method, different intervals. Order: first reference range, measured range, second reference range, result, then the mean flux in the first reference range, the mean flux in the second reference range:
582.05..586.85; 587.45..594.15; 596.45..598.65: 0.53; 74.3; 69.8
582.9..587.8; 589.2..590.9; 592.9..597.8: 0.31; 75.3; 66.3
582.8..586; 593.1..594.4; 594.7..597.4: -0.07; 75.5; 65.7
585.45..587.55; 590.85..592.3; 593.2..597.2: -0.03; 72.4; 66.5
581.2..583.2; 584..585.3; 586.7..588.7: -0.14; 74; 73.1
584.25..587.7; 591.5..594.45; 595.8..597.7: -0.03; 75.5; 65.6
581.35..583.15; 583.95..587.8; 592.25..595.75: -0.18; 74.1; 67.3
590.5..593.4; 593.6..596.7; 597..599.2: 0.26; 70.5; 72.5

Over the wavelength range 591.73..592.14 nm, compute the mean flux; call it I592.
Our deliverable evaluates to 78.8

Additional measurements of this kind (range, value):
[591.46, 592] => 75.5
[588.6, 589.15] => 55.5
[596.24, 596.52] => 67.4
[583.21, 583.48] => 73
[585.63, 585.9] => 66.3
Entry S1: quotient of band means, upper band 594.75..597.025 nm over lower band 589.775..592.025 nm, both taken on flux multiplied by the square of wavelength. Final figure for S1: 1.00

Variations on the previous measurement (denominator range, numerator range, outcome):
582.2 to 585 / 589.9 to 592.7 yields 0.90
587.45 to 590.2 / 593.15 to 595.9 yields 1.14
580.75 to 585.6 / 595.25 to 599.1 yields 0.98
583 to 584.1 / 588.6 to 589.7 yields 0.74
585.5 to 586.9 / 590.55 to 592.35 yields 1.07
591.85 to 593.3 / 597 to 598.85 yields 1.08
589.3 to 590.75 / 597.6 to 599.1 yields 1.33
